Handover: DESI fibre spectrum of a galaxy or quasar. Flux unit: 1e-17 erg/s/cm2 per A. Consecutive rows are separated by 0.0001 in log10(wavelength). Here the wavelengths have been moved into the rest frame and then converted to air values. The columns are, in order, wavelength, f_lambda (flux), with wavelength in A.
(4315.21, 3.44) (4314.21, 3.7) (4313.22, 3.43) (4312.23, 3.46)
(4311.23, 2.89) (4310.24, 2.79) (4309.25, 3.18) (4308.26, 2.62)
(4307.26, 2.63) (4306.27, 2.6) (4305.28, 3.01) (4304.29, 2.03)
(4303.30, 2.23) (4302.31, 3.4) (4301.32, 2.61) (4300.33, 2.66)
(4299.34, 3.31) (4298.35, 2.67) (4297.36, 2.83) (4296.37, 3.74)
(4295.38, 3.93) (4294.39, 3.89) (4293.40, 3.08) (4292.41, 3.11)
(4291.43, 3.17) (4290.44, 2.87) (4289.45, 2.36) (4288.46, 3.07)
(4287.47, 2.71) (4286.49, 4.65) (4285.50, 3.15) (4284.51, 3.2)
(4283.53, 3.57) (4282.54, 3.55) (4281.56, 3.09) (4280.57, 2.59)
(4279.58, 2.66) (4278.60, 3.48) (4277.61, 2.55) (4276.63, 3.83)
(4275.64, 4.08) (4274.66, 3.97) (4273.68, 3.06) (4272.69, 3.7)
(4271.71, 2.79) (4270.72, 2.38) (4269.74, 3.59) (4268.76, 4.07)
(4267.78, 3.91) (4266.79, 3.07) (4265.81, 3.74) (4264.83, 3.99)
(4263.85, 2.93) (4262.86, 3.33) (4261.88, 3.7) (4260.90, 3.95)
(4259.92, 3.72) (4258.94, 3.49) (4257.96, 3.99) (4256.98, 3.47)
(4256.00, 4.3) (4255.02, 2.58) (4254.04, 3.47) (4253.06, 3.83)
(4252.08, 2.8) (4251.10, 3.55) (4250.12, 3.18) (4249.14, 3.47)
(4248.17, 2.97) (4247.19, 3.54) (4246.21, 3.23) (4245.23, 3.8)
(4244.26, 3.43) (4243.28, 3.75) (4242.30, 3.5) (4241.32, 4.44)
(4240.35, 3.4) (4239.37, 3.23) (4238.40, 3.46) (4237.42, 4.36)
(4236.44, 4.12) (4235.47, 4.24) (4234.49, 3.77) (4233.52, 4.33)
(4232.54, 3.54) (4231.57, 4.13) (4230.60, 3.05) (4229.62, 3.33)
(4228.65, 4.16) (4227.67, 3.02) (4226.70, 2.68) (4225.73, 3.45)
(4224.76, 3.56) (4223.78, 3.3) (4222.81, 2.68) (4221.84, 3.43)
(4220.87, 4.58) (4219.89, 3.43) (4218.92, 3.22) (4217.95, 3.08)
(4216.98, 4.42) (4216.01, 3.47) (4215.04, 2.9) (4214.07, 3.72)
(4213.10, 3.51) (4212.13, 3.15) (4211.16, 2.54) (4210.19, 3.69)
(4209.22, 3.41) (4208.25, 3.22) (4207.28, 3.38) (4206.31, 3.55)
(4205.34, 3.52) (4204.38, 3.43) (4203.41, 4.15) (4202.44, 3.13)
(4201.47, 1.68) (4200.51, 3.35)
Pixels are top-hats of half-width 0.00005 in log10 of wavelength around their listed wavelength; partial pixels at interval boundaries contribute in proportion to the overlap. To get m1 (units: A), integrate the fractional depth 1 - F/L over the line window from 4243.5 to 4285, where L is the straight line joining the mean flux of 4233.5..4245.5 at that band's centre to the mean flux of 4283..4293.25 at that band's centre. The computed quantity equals 0.8 A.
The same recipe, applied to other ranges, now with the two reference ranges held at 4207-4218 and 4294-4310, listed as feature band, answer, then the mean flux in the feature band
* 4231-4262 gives -4.09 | 3.65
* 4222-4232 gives -0.06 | 3.34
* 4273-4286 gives -1.01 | 3.3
